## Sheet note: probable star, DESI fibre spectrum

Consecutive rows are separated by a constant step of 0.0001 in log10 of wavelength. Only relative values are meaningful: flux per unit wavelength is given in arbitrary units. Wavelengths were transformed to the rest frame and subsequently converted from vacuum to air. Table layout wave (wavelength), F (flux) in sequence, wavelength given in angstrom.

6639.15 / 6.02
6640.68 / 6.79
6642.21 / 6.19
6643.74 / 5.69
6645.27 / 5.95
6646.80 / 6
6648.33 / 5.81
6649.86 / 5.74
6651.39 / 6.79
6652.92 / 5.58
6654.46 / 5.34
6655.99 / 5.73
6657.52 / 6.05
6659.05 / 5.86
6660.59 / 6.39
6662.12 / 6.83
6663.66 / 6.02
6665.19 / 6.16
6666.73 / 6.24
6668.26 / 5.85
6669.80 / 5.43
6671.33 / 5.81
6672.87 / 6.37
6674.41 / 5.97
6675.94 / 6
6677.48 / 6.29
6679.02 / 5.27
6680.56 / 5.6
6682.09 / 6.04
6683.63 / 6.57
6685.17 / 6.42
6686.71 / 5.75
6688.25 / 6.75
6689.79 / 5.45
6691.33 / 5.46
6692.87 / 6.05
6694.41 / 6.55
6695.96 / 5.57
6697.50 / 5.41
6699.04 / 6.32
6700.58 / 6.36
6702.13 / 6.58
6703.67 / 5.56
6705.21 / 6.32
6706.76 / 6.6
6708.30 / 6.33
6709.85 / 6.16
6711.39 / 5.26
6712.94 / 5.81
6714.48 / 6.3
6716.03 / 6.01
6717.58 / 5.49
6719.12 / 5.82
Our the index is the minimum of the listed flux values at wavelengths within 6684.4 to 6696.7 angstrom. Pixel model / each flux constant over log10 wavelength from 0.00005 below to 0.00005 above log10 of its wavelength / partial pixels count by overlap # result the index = 5.45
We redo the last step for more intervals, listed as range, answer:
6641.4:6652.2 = 5.69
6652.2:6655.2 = 5.34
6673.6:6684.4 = 5.27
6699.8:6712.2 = 5.26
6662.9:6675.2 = 5.43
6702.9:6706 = 5.56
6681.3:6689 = 5.75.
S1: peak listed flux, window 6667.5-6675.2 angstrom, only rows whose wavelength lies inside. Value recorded 6.37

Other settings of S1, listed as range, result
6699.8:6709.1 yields 6.6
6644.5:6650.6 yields 6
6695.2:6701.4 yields 6.36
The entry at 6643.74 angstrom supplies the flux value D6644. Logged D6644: 5.69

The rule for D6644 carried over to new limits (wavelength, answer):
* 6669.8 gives 5.43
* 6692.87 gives 6.05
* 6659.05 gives 5.86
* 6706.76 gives 6.6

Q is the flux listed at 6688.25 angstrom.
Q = 6.75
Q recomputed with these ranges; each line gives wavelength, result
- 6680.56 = 5.6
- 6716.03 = 6.01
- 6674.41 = 5.97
